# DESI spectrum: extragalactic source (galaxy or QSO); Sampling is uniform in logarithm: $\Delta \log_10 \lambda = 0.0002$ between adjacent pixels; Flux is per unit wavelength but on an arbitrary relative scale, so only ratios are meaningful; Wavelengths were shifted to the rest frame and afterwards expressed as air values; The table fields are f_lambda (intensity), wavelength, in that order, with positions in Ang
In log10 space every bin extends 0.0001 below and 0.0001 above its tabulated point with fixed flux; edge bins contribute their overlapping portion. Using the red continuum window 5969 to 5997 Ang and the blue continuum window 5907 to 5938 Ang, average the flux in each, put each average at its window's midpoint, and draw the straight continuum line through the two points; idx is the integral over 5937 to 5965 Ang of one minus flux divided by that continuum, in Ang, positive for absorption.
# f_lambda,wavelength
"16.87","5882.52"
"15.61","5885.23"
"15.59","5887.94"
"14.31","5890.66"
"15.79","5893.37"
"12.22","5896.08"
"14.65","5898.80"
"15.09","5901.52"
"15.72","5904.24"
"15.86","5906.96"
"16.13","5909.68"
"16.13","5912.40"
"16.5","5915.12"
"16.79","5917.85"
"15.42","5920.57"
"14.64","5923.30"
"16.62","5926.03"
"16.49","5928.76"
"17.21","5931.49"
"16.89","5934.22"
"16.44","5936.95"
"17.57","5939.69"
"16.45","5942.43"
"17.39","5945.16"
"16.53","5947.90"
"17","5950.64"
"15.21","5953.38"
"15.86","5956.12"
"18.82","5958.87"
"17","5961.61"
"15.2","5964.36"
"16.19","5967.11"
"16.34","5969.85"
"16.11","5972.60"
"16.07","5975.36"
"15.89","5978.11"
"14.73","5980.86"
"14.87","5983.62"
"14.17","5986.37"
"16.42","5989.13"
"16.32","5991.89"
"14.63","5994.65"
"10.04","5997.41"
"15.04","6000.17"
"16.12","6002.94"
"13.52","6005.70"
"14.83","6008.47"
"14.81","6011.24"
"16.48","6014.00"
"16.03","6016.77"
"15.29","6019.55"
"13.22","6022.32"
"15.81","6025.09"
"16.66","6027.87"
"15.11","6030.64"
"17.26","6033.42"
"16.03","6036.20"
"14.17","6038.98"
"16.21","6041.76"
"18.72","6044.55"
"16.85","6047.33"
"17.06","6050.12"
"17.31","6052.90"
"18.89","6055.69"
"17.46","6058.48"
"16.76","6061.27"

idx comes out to -1.6 Ang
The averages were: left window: 16.3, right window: 15.3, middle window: 16.7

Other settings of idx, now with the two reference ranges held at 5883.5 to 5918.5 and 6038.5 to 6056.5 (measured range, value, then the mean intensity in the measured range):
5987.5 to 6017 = 3.0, 14.9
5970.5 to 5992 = 1.0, 15.6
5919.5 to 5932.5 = -0.3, 16.1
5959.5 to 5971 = -0.1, 16.4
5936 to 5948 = -0.8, 16.9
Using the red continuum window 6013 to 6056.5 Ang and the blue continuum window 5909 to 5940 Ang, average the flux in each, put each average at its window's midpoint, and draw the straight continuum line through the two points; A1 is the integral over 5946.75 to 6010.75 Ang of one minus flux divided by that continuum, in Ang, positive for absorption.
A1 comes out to 3.2 Ang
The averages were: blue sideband 16.4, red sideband 16.3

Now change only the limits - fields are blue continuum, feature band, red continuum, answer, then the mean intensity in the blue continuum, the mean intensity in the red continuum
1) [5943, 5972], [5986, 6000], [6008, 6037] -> 1.4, 16.5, 15.6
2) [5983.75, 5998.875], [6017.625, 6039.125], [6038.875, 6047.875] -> 0.7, 14.4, 16.8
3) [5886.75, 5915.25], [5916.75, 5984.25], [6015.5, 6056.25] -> -3.1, 15.2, 16.3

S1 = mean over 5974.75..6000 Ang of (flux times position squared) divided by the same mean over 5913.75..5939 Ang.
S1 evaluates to 0.92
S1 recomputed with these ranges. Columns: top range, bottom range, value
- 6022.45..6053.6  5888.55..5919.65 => 1.11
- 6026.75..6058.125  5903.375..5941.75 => 1.07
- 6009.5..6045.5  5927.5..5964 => 0.97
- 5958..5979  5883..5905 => 1.13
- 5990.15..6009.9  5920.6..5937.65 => 0.90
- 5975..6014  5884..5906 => 1.03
